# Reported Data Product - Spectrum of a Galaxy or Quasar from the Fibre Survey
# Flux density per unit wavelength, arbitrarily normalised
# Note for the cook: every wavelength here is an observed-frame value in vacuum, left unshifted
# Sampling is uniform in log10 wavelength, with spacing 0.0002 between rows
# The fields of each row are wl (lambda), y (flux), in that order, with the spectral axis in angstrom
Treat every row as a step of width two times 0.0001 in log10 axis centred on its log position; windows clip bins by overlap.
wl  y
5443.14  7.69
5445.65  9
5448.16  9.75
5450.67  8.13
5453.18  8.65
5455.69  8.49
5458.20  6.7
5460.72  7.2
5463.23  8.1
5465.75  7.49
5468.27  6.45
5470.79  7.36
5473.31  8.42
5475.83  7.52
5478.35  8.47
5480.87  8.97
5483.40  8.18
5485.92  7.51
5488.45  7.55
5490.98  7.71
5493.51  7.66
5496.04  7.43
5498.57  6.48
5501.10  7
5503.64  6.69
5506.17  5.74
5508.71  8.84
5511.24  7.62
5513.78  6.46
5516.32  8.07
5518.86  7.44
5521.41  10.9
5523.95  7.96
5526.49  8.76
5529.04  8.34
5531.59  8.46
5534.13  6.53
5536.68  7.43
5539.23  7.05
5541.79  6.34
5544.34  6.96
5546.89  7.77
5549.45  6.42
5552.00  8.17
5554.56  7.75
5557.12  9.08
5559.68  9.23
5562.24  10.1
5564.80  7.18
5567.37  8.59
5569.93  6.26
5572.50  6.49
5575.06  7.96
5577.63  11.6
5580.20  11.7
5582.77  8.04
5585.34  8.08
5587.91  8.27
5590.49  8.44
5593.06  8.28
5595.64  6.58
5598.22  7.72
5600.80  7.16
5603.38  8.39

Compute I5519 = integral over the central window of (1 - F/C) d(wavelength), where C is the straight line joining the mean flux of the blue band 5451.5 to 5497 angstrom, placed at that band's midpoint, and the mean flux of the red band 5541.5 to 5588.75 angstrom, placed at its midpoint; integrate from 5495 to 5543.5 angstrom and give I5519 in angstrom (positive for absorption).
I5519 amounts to 2.8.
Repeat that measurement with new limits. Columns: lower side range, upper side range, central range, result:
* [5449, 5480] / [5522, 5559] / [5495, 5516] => 1.85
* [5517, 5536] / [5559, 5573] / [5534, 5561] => 1.89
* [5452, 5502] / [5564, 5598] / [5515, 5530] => -1.22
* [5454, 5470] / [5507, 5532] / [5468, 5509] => 1.42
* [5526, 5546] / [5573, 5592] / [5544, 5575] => 1.39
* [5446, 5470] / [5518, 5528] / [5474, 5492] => 0.54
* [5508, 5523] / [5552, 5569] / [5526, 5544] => 1.89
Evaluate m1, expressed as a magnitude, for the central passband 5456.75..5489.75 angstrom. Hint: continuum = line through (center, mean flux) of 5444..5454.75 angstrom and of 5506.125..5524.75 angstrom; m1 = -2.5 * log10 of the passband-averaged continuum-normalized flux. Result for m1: 0.11 mag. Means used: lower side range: 8.83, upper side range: 8.02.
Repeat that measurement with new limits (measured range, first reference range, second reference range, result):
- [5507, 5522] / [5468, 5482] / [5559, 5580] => 0.03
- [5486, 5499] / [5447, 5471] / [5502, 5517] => 0.00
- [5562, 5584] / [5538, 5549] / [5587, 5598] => -0.15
